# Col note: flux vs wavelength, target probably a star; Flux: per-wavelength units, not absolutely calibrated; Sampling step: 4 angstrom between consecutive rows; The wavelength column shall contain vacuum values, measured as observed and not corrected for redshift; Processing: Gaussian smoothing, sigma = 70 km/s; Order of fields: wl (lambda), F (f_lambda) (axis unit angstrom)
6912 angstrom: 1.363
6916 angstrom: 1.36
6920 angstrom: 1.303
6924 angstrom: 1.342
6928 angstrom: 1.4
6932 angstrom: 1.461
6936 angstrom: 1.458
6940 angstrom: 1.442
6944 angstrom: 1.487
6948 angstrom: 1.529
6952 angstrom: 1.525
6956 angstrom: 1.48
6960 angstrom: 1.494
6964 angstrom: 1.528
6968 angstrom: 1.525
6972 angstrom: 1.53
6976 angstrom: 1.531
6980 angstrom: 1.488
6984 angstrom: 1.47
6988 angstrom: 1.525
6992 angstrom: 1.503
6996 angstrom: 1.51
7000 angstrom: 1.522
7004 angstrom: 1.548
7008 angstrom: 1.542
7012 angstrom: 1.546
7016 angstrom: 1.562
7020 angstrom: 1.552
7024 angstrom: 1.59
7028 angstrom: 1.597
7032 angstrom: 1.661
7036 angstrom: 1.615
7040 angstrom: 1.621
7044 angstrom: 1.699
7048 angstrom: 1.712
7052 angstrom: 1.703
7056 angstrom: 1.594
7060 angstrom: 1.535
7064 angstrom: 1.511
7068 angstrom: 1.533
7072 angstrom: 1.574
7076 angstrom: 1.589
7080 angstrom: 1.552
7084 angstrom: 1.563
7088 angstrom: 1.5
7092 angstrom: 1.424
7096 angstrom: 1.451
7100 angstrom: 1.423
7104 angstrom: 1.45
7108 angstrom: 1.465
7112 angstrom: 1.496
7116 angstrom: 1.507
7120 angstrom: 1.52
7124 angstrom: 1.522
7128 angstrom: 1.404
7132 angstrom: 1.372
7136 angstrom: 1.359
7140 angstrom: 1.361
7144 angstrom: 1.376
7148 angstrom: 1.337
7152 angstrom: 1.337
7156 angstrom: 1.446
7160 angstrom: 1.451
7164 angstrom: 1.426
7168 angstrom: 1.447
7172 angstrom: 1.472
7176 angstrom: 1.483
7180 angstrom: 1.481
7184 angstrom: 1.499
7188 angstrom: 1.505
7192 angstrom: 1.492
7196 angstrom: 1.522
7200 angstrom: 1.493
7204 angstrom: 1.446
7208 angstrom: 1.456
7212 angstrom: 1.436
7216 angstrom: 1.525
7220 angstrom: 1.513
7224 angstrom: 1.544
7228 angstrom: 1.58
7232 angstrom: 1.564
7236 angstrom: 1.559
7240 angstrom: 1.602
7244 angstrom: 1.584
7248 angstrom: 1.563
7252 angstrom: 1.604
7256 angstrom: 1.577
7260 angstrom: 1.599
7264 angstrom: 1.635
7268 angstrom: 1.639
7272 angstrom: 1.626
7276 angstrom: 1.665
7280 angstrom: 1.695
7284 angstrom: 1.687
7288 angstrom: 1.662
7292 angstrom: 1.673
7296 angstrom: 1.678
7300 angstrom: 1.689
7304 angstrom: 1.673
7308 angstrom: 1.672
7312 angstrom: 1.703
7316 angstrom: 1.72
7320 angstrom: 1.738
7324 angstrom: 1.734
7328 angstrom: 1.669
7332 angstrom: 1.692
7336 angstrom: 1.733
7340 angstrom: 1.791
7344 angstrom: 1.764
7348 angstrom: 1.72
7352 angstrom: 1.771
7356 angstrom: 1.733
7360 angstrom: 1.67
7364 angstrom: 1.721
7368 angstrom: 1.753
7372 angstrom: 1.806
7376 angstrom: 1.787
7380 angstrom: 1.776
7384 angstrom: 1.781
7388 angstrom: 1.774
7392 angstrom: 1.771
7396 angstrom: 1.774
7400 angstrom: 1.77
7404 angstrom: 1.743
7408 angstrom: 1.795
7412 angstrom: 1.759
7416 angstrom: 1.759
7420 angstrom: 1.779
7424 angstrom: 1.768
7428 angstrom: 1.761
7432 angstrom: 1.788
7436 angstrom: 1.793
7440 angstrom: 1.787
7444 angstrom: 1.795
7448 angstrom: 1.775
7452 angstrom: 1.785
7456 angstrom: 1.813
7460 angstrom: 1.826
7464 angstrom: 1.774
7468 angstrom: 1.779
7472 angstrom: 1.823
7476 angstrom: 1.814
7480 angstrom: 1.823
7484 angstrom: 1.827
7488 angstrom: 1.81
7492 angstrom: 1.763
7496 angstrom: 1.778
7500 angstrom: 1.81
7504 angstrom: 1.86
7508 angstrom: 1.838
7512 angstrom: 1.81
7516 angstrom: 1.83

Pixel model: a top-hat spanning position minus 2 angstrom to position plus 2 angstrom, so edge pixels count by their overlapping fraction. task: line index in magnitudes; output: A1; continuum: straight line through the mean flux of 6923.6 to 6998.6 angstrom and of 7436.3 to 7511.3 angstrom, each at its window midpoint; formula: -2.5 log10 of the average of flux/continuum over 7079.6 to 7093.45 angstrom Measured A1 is 0.04 mag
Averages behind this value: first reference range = 1.49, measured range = 1.51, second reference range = 1.8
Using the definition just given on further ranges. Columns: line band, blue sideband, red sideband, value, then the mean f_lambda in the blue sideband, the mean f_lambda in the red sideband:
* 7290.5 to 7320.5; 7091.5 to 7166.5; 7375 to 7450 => -0.03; 1.43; 1.78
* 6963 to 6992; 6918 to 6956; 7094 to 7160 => -0.06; 1.44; 1.43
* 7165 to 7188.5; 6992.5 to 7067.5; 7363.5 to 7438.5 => 0.13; 1.59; 1.77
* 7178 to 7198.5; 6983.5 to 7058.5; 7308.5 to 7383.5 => 0.11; 1.58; 1.74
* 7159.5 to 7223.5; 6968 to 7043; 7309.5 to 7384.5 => 0.12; 1.55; 1.74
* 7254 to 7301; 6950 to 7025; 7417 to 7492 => 0.03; 1.52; 1.79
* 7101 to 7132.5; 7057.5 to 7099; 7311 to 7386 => 0.06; 1.52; 1.74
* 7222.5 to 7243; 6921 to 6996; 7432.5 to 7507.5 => 0.06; 1.48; 1.8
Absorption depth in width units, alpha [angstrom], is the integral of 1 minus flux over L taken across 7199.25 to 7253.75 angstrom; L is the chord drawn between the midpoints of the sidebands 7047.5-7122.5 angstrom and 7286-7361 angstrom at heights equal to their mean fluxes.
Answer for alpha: 3.4 angstrom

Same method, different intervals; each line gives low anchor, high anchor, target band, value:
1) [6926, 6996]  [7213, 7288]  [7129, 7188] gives 5.4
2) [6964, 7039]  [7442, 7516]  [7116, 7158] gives 5.5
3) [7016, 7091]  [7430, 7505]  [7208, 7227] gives 1.9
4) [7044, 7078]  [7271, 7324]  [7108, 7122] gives 1.0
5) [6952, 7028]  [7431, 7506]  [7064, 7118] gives 2.8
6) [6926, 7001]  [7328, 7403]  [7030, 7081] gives -1.8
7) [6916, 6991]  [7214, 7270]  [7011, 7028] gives -0.8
